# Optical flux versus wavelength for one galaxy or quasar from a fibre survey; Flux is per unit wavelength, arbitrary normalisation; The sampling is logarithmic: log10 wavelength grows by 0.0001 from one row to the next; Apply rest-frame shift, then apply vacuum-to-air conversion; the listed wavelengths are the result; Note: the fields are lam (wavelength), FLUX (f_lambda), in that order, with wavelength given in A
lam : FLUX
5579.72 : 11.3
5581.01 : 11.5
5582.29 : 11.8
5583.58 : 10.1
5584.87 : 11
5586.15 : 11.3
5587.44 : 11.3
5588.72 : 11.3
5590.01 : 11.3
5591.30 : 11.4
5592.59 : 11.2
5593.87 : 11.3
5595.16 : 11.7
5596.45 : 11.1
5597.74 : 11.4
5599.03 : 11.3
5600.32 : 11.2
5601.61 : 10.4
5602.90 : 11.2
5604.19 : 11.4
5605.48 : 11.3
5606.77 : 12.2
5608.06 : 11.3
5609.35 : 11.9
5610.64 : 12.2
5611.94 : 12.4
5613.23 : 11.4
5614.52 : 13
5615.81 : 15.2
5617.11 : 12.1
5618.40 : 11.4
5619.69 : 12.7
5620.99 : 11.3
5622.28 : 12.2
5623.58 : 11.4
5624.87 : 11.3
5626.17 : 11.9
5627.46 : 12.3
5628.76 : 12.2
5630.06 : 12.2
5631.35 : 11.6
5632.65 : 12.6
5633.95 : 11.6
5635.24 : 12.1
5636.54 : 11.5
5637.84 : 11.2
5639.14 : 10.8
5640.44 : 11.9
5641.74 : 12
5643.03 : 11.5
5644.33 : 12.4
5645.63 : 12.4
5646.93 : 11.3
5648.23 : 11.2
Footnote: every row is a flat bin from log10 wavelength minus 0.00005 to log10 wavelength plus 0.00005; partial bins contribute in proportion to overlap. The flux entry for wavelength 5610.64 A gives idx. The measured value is 12.2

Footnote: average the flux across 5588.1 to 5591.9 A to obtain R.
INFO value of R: 11.3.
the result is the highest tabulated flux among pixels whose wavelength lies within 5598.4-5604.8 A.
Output 11.4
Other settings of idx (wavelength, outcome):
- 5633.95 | 11.6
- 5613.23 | 11.4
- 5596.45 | 11.1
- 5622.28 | 12.2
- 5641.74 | 12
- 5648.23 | 11.2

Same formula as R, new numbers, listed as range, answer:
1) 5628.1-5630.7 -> 12.2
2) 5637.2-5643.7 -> 11.5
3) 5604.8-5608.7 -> 11.6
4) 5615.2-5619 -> 12.9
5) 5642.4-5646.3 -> 12.1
